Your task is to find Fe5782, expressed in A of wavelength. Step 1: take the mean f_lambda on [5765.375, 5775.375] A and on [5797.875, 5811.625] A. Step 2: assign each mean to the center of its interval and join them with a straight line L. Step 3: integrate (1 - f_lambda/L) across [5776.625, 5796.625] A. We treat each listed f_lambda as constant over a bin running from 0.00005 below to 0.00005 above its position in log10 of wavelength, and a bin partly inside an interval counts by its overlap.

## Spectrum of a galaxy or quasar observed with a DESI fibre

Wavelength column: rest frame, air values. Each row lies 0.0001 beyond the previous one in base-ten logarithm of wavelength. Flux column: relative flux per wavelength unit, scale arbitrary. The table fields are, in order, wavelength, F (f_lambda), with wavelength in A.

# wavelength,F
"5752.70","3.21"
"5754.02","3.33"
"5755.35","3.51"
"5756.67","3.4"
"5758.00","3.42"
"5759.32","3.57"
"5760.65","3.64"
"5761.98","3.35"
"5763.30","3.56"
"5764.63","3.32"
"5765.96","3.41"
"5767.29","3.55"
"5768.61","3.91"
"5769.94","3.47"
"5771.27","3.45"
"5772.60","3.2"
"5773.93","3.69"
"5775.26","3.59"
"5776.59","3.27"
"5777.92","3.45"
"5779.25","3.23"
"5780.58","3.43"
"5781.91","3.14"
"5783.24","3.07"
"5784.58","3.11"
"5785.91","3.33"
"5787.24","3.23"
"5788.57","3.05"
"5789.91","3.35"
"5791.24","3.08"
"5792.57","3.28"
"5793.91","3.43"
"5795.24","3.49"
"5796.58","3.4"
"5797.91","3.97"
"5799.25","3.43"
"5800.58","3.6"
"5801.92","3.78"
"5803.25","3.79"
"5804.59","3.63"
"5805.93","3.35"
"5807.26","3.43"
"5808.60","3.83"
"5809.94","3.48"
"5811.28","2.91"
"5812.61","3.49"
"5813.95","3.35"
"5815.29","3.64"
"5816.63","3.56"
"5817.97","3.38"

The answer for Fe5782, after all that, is 1.6 A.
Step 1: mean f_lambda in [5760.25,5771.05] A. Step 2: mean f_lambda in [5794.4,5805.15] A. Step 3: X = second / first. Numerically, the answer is 1.03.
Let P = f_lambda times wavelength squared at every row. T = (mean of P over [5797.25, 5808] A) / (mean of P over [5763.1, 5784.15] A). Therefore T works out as 1.07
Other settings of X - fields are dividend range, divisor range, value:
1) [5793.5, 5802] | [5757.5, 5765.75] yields 1.03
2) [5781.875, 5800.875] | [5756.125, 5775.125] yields 0.95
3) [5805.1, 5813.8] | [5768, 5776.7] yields 0.97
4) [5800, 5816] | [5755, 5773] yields 1.01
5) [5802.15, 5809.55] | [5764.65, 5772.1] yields 1.02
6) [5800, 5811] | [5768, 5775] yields 1.01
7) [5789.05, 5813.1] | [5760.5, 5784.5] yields 1.02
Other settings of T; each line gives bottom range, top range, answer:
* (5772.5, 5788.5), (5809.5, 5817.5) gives 1.04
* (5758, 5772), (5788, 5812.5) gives 1.00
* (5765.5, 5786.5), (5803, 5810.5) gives 1.06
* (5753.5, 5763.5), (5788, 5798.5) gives 0.99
